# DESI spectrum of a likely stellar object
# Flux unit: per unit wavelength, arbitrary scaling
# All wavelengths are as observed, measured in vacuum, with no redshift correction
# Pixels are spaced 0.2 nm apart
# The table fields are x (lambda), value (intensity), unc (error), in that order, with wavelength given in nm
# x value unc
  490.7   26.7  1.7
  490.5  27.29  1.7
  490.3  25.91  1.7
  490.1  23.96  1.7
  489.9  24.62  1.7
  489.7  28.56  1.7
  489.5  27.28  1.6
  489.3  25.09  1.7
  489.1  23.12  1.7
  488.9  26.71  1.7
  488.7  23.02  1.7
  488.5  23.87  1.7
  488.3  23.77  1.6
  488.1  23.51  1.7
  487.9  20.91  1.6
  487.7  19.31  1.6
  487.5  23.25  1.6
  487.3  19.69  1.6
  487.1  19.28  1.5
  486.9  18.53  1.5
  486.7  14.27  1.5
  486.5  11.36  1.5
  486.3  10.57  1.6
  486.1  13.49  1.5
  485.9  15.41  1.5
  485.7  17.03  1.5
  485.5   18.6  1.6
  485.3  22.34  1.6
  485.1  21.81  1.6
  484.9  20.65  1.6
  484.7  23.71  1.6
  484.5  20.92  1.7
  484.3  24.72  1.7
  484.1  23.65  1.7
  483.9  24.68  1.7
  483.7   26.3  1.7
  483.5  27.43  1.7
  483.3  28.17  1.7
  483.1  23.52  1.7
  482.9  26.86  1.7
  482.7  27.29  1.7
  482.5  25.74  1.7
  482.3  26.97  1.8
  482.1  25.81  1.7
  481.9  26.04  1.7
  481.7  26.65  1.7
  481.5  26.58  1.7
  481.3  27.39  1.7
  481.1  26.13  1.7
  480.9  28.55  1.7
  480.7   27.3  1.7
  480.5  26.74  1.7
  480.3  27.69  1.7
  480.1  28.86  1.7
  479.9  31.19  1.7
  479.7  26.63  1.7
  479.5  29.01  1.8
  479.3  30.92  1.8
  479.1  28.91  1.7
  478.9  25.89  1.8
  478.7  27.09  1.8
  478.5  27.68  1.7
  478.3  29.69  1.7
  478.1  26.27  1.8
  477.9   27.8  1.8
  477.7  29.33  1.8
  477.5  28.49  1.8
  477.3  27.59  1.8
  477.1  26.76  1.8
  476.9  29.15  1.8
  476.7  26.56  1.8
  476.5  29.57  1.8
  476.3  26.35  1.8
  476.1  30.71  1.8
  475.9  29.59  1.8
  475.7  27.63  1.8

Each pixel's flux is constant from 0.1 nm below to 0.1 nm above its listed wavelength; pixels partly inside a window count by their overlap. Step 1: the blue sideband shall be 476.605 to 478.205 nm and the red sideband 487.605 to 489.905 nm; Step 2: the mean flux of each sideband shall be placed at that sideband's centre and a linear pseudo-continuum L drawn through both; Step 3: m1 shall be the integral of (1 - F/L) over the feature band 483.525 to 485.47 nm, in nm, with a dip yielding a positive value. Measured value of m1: 0.18 nm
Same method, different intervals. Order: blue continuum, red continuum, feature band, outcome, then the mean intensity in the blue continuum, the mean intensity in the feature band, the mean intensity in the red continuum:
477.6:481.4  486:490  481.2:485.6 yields 0.010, 28.1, 24.8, 21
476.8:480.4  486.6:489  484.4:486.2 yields 0.305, 28.3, 19.3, 21.3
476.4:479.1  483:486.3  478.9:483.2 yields -0.419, 27.9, 27.3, 21.7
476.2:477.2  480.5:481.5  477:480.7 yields -0.091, 27.7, 28.1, 27.2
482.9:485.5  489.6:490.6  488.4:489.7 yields 0.028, 23.9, 25.1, 26.1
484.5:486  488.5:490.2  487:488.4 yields 0.106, 20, 21.4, 25.2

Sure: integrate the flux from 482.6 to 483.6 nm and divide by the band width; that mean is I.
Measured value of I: 26.7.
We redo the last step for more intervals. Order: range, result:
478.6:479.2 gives 27.3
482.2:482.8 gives 26.7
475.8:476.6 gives 29.1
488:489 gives 24.2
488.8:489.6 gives 25.5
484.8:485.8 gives 20.1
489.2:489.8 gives 27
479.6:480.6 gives 28.2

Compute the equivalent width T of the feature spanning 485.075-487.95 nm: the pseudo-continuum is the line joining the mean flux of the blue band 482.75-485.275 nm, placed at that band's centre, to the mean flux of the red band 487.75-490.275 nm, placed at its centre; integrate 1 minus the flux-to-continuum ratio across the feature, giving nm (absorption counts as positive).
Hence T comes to 0.81 nm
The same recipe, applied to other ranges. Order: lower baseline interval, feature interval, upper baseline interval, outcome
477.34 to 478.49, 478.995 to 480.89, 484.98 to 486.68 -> -0.26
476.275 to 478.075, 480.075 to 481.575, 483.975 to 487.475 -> -0.21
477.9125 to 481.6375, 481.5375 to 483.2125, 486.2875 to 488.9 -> -0.06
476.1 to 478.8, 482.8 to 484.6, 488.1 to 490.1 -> 0.08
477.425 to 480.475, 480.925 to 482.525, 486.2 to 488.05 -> -0.12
